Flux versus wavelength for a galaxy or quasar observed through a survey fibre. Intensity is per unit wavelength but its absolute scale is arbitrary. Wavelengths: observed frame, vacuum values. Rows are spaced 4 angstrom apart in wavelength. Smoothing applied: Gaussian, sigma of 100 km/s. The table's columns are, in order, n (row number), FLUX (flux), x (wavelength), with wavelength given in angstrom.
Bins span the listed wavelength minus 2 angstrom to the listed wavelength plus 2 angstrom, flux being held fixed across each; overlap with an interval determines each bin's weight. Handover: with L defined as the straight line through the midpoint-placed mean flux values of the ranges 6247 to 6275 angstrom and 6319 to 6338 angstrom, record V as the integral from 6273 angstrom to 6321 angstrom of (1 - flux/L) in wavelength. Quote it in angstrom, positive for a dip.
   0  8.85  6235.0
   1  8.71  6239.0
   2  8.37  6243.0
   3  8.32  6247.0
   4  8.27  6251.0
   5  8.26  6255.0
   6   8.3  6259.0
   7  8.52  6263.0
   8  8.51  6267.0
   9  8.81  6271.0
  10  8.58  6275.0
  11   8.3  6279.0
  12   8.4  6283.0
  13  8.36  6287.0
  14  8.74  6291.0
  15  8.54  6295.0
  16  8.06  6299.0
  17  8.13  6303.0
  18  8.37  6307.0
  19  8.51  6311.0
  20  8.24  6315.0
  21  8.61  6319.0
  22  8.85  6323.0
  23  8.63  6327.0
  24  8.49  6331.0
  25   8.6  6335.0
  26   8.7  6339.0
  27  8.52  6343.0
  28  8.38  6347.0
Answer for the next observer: 0.8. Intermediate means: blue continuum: 8.45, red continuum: 8.64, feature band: 8.4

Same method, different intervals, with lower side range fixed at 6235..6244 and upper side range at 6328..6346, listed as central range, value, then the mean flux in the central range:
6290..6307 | 0.5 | 8.35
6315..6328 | -0.1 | 8.63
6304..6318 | 0.3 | 8.37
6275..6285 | 0.2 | 8.4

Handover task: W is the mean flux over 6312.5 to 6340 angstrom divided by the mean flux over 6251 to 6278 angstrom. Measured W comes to 1.01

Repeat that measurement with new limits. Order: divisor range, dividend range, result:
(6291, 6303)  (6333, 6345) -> 1.03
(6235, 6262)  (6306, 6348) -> 1.02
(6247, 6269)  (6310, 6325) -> 1.02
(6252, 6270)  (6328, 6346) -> 1.02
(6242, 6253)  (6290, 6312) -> 1.01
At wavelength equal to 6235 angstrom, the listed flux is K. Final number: 8.85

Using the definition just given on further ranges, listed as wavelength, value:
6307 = 8.37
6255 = 8.26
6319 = 8.61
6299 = 8.06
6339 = 8.7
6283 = 8.4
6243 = 8.37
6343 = 8.52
